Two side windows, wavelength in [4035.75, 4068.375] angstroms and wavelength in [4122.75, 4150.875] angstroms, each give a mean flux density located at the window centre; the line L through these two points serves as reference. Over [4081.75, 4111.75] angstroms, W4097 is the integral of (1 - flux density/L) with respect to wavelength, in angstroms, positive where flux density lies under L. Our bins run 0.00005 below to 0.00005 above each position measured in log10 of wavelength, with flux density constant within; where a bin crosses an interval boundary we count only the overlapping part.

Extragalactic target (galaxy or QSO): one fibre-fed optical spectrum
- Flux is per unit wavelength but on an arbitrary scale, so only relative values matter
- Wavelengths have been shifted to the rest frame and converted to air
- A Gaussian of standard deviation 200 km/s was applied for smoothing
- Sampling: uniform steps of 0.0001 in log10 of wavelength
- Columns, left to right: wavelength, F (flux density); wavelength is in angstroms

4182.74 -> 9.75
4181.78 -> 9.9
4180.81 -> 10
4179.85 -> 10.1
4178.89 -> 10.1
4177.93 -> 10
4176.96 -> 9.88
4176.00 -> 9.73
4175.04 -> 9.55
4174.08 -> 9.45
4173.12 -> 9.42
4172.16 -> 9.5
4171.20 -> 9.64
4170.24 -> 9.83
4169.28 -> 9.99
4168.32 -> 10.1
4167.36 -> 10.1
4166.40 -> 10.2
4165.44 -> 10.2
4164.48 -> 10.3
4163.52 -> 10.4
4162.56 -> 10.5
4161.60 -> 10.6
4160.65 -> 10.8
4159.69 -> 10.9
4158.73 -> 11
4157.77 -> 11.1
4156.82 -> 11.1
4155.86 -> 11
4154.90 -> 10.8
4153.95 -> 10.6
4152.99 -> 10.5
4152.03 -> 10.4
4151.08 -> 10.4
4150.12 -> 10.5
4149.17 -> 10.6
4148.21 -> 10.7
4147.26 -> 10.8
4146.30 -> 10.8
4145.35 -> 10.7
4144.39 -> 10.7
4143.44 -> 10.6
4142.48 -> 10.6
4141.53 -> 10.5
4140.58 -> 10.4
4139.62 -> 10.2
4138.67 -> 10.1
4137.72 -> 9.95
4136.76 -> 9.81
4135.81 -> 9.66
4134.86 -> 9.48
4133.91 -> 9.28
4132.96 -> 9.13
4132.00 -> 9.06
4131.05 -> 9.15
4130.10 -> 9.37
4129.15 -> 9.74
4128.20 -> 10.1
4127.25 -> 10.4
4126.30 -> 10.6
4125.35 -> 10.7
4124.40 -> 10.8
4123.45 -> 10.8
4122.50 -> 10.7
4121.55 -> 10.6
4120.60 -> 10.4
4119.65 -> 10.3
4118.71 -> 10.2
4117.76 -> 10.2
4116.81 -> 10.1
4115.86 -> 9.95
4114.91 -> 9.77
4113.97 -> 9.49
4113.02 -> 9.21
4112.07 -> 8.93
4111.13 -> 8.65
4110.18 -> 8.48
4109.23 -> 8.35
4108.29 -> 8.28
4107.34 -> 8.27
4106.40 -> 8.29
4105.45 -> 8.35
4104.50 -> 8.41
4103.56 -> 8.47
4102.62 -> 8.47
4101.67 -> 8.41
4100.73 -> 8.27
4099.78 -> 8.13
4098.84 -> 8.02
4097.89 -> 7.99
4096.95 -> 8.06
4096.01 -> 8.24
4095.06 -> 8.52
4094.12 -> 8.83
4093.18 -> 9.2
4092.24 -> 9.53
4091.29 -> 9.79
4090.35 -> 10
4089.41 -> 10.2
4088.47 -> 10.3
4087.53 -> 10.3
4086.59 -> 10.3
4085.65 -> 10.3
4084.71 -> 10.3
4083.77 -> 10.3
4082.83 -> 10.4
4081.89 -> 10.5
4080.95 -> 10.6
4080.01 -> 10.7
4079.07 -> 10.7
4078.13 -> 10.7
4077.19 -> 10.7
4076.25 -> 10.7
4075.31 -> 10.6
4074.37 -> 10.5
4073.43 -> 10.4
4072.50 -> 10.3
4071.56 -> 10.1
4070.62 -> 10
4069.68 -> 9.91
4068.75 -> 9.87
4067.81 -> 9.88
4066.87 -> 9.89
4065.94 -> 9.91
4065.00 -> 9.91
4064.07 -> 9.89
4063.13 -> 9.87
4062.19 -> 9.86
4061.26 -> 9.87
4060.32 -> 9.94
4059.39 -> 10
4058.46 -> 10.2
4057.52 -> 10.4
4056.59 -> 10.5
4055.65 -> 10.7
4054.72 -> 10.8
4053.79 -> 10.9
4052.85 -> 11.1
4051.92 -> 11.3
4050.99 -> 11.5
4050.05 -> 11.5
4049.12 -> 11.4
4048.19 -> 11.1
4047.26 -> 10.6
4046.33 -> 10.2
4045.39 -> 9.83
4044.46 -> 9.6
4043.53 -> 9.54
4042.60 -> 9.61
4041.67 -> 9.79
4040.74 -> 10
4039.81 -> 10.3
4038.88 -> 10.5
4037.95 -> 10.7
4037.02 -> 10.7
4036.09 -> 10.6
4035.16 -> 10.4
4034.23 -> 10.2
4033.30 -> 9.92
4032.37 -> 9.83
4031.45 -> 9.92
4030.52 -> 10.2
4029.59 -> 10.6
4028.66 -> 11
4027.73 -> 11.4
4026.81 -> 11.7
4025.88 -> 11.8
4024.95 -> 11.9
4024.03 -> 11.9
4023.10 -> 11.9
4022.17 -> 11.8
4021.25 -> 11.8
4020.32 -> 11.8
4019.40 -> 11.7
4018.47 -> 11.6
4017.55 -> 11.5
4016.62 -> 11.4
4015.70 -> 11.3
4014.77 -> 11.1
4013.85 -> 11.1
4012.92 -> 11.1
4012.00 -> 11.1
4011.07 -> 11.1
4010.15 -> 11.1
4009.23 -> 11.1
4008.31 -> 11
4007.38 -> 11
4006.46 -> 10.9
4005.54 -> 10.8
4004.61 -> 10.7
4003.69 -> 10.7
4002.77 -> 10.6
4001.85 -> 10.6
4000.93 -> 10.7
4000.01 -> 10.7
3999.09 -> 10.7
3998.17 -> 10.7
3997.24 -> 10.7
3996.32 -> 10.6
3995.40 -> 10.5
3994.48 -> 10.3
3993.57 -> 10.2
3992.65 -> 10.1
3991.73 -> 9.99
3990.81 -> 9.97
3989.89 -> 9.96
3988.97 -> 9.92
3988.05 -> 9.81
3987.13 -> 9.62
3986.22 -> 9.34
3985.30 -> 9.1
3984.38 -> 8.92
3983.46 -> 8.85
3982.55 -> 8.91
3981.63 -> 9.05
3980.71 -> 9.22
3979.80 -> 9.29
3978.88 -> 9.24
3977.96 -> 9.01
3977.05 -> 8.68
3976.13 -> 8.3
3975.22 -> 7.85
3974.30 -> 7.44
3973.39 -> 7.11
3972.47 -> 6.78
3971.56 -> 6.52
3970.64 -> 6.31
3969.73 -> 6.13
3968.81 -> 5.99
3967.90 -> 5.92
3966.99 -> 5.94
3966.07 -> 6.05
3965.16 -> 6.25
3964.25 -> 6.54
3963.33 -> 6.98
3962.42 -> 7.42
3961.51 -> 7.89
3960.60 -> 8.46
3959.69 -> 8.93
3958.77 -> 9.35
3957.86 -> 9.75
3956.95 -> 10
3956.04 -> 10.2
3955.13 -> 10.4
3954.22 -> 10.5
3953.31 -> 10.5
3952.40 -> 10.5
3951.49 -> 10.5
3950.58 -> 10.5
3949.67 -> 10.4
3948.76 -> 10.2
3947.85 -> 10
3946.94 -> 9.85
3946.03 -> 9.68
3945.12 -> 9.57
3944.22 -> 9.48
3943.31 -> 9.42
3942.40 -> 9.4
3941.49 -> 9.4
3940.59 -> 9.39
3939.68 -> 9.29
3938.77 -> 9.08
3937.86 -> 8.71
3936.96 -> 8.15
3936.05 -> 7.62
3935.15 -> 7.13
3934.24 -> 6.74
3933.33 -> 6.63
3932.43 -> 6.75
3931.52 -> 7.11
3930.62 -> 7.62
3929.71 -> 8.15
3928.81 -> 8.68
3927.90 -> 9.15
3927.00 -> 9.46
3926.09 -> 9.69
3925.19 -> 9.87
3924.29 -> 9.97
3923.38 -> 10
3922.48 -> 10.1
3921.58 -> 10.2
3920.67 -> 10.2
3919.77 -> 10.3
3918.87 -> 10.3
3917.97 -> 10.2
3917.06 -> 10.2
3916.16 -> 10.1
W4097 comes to 3.6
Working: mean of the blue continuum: 10.4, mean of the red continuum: 10.2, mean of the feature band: 9.04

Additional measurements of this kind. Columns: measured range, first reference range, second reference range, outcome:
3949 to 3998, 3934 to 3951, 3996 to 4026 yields 6.1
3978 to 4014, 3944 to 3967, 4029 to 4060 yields -1.8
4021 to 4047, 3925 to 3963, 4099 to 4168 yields -3.1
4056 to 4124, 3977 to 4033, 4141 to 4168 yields 5.9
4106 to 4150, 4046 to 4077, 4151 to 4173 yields 2.2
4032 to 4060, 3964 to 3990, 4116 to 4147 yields -4.7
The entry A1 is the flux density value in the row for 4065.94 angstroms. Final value 9.91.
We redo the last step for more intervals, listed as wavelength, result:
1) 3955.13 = 10.4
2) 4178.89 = 10.1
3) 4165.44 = 10.2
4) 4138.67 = 10.1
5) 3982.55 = 8.91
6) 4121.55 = 10.6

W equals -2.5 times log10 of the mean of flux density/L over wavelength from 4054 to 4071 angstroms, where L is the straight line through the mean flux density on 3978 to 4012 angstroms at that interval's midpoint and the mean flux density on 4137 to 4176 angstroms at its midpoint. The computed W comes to 0.02 mag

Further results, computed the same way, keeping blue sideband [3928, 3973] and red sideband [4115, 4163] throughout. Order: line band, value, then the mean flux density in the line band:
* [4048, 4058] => -0.164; 11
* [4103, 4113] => 0.181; 8.49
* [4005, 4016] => -0.218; 11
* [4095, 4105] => 0.202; 8.26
